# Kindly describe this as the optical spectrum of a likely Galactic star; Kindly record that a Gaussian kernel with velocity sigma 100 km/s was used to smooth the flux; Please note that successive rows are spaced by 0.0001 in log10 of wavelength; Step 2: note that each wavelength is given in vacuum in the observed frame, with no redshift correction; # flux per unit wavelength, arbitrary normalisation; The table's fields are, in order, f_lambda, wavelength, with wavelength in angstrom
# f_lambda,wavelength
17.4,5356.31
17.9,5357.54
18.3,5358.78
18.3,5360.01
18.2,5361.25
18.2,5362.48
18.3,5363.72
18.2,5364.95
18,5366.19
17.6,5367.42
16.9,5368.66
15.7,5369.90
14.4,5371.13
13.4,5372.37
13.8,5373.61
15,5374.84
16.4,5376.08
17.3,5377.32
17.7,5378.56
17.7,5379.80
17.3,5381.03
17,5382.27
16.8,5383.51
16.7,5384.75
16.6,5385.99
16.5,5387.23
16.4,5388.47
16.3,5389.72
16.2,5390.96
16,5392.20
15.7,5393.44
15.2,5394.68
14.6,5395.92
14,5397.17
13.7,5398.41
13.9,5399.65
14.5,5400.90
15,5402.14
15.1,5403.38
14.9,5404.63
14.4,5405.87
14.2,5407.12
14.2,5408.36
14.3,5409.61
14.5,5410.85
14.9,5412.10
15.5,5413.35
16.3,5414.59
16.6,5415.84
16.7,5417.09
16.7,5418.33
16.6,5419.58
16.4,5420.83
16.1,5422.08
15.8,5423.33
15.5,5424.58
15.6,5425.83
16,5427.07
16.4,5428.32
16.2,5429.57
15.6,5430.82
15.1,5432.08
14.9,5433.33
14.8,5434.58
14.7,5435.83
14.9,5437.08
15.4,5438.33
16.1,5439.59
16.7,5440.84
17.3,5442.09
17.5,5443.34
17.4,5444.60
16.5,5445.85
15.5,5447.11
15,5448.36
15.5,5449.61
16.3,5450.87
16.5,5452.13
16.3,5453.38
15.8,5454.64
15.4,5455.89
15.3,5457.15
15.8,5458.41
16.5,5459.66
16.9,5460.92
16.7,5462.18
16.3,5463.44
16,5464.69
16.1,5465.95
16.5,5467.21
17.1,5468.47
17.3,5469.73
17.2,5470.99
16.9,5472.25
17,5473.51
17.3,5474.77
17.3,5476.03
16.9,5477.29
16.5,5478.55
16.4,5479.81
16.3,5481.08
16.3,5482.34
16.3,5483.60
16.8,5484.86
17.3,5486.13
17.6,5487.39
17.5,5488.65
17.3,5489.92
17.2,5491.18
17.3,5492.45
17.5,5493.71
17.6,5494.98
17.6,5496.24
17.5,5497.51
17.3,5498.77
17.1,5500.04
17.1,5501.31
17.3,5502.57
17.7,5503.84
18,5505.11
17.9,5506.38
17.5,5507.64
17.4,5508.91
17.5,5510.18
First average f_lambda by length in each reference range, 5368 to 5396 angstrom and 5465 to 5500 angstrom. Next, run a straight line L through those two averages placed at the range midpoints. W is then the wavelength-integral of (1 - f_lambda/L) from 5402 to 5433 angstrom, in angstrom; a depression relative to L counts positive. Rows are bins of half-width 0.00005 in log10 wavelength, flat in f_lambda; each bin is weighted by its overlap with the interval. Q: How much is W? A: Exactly 1.7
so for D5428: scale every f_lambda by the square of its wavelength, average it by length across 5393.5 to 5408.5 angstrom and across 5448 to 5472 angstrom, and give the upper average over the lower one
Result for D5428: 1.14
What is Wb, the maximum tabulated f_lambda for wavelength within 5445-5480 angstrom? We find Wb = 17.3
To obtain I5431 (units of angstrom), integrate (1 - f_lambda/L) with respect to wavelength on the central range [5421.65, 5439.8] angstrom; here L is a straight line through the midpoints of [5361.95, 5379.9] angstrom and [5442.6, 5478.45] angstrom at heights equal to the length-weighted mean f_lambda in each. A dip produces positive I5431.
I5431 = 1.1 angstrom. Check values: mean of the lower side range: 16.5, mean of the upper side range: 16.5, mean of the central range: 15.5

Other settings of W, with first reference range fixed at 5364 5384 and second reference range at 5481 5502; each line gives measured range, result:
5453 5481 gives 0.8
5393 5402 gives 1.1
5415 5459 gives 2.3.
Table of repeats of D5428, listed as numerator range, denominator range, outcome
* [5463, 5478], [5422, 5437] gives 1.10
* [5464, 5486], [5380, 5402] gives 1.10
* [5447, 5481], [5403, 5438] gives 1.08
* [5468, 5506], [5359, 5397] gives 1.08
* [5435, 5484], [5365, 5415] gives 1.07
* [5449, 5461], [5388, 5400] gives 1.07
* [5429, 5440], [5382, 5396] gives 0.96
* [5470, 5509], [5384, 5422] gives 1.15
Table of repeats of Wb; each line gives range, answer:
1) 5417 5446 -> 17.5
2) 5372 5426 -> 17.7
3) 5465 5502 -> 17.6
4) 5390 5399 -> 16.2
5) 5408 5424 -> 16.7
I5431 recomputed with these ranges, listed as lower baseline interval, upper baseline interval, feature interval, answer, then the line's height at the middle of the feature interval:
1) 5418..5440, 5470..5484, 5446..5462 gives 0.3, 16.3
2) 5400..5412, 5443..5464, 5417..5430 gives -0.9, 15.2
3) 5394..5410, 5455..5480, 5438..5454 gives -0.5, 15.9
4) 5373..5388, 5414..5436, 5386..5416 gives 2.1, 16.3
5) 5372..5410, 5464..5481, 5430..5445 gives 0.4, 16.2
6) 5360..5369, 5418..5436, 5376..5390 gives 0.3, 17.3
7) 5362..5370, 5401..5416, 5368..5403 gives 1.4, 16.4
